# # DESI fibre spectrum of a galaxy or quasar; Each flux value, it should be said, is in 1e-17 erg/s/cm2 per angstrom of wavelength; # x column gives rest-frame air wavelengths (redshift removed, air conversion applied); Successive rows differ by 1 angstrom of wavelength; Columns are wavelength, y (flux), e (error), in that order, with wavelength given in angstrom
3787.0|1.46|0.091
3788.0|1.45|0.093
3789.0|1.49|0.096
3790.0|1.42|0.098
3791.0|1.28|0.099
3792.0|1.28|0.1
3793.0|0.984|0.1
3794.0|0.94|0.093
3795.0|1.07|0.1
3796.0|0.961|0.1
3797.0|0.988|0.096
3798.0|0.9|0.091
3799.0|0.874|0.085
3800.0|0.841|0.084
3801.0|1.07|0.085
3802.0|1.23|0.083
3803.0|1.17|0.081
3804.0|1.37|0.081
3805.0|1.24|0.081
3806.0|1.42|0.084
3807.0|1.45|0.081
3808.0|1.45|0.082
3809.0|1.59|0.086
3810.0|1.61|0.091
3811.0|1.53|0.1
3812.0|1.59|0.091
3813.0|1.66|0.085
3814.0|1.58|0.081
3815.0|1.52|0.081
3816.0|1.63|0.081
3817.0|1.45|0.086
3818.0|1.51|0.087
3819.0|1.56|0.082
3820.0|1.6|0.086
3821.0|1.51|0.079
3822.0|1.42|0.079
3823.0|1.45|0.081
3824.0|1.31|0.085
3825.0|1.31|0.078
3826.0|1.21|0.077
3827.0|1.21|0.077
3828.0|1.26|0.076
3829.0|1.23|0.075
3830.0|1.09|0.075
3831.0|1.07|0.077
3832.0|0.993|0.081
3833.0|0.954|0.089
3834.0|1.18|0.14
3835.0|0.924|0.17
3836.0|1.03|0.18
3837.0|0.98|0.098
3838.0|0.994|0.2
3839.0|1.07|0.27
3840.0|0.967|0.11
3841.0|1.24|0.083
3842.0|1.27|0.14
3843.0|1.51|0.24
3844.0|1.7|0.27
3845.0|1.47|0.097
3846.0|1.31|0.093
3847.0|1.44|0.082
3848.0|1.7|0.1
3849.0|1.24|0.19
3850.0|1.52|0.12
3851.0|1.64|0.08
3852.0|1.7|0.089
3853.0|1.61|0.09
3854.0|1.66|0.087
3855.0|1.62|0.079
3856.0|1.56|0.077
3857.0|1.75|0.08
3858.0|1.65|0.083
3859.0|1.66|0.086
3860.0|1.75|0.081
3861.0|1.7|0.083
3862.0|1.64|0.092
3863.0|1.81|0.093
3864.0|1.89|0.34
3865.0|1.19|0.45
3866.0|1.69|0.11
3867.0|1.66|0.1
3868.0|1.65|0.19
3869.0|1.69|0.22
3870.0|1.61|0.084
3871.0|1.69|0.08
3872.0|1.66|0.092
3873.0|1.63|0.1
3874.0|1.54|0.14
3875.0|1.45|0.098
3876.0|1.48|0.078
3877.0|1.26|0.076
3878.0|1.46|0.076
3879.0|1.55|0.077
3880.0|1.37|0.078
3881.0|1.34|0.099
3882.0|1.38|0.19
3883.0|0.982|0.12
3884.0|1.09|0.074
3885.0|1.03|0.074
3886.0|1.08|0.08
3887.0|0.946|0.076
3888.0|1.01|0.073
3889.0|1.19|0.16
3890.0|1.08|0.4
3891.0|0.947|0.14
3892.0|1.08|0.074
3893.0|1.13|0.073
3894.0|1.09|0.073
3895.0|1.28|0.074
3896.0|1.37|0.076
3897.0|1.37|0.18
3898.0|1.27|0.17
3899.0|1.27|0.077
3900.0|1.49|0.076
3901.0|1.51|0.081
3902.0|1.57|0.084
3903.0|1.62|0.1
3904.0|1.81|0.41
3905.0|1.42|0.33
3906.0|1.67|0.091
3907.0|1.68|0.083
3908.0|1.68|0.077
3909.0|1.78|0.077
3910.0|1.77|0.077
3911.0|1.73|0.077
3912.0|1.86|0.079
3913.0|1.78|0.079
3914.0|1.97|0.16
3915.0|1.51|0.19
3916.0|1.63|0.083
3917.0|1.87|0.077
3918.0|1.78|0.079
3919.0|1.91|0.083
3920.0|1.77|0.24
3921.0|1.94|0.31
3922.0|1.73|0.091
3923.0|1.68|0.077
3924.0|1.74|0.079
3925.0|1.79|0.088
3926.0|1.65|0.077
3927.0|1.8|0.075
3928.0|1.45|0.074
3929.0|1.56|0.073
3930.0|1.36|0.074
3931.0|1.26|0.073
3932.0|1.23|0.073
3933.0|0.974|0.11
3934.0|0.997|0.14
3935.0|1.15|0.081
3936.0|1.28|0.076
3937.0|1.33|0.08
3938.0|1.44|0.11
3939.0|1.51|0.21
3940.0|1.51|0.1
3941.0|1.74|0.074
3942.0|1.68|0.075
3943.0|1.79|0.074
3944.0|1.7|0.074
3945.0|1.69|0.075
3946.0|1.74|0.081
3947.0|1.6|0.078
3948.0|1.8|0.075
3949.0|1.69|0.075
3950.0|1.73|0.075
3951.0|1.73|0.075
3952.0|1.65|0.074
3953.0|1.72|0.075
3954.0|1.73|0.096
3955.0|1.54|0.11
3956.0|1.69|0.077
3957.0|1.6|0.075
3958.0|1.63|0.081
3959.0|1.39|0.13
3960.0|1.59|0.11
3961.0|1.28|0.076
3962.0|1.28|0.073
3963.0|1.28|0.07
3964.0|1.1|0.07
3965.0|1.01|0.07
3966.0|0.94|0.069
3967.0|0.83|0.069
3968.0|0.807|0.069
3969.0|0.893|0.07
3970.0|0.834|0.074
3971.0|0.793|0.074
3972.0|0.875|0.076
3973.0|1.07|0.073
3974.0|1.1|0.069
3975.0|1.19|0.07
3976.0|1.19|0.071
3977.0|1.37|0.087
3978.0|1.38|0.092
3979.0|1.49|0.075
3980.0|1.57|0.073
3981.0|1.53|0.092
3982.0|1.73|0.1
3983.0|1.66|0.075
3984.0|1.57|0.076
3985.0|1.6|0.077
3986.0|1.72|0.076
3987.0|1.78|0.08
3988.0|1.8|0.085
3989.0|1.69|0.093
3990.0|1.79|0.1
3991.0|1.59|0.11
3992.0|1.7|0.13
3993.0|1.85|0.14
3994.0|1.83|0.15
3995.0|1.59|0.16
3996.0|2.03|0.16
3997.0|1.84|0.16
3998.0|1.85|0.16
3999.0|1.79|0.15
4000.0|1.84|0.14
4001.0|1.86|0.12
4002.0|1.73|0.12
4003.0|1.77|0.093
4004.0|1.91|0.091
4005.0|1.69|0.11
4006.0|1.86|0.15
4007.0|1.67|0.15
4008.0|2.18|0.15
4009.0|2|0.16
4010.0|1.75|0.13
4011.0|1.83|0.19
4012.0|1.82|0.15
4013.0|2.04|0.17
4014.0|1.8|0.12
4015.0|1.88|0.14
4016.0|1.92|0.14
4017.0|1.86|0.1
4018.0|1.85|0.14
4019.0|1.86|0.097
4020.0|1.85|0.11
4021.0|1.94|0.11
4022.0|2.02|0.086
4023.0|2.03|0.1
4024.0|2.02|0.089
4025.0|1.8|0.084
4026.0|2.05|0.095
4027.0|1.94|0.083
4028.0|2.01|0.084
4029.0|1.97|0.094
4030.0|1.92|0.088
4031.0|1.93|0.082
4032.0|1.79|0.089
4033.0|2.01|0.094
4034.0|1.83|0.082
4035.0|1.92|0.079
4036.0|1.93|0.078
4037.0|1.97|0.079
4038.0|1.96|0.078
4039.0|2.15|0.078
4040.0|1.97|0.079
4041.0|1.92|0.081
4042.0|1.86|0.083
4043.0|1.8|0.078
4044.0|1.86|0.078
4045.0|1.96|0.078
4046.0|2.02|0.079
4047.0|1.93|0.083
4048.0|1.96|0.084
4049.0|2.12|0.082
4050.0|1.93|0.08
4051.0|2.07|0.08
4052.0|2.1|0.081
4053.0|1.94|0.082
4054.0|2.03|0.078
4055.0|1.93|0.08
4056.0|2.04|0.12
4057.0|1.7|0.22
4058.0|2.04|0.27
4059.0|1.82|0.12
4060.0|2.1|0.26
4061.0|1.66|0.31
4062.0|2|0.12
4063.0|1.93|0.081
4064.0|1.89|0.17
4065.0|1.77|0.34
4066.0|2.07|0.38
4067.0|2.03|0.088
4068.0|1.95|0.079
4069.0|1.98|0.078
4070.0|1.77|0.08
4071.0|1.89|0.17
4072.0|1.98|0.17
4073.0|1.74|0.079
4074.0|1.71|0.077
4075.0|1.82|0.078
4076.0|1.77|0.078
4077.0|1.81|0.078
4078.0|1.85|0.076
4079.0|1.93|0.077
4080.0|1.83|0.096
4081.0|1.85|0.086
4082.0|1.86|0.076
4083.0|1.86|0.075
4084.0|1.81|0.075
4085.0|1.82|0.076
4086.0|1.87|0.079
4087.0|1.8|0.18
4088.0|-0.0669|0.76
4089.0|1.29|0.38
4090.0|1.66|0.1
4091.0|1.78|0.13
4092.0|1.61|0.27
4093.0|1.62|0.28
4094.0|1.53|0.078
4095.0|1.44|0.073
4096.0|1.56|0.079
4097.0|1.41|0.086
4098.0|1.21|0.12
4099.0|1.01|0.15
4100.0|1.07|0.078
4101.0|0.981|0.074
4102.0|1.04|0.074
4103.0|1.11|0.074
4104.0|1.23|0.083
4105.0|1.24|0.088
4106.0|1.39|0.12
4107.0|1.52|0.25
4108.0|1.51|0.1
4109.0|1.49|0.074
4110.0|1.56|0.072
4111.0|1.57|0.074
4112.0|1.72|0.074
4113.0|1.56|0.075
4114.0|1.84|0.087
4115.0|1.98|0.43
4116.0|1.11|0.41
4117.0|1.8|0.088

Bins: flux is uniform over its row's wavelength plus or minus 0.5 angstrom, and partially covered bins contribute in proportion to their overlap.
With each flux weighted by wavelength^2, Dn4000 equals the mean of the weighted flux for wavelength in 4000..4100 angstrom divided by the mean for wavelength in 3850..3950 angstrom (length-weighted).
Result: 1.29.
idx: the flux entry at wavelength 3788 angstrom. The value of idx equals 1.45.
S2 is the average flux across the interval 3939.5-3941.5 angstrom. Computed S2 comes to 1.62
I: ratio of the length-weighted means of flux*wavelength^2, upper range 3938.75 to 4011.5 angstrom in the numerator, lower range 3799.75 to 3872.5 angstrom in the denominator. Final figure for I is 1.17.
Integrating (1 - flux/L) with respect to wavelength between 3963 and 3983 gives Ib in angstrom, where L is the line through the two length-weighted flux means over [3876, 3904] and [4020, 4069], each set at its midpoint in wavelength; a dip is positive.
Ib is 5.8 angstrom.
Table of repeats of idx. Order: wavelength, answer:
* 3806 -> 1.42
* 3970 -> 0.834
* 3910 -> 1.77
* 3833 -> 0.954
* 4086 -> 1.87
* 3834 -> 1.18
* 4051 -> 2.07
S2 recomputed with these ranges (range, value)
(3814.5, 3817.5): 1.53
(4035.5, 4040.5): 2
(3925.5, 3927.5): 1.73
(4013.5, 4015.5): 1.84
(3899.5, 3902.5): 1.52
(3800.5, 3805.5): 1.22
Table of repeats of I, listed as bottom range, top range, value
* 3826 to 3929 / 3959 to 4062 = 1.26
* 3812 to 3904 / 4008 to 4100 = 1.45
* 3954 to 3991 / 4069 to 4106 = 1.21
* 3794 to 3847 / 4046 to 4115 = 1.51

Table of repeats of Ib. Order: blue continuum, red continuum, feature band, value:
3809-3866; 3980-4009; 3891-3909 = 1.6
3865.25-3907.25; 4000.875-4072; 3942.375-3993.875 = 6.5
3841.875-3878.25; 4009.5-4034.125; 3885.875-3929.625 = 3.9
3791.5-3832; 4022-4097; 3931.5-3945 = 1.4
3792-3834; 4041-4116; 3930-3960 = -0.8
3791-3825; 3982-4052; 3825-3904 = 5.3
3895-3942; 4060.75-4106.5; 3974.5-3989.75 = 0.3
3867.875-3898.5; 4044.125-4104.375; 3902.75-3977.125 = -3.5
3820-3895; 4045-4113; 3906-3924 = -3.9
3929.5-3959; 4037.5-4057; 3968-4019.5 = 3.4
